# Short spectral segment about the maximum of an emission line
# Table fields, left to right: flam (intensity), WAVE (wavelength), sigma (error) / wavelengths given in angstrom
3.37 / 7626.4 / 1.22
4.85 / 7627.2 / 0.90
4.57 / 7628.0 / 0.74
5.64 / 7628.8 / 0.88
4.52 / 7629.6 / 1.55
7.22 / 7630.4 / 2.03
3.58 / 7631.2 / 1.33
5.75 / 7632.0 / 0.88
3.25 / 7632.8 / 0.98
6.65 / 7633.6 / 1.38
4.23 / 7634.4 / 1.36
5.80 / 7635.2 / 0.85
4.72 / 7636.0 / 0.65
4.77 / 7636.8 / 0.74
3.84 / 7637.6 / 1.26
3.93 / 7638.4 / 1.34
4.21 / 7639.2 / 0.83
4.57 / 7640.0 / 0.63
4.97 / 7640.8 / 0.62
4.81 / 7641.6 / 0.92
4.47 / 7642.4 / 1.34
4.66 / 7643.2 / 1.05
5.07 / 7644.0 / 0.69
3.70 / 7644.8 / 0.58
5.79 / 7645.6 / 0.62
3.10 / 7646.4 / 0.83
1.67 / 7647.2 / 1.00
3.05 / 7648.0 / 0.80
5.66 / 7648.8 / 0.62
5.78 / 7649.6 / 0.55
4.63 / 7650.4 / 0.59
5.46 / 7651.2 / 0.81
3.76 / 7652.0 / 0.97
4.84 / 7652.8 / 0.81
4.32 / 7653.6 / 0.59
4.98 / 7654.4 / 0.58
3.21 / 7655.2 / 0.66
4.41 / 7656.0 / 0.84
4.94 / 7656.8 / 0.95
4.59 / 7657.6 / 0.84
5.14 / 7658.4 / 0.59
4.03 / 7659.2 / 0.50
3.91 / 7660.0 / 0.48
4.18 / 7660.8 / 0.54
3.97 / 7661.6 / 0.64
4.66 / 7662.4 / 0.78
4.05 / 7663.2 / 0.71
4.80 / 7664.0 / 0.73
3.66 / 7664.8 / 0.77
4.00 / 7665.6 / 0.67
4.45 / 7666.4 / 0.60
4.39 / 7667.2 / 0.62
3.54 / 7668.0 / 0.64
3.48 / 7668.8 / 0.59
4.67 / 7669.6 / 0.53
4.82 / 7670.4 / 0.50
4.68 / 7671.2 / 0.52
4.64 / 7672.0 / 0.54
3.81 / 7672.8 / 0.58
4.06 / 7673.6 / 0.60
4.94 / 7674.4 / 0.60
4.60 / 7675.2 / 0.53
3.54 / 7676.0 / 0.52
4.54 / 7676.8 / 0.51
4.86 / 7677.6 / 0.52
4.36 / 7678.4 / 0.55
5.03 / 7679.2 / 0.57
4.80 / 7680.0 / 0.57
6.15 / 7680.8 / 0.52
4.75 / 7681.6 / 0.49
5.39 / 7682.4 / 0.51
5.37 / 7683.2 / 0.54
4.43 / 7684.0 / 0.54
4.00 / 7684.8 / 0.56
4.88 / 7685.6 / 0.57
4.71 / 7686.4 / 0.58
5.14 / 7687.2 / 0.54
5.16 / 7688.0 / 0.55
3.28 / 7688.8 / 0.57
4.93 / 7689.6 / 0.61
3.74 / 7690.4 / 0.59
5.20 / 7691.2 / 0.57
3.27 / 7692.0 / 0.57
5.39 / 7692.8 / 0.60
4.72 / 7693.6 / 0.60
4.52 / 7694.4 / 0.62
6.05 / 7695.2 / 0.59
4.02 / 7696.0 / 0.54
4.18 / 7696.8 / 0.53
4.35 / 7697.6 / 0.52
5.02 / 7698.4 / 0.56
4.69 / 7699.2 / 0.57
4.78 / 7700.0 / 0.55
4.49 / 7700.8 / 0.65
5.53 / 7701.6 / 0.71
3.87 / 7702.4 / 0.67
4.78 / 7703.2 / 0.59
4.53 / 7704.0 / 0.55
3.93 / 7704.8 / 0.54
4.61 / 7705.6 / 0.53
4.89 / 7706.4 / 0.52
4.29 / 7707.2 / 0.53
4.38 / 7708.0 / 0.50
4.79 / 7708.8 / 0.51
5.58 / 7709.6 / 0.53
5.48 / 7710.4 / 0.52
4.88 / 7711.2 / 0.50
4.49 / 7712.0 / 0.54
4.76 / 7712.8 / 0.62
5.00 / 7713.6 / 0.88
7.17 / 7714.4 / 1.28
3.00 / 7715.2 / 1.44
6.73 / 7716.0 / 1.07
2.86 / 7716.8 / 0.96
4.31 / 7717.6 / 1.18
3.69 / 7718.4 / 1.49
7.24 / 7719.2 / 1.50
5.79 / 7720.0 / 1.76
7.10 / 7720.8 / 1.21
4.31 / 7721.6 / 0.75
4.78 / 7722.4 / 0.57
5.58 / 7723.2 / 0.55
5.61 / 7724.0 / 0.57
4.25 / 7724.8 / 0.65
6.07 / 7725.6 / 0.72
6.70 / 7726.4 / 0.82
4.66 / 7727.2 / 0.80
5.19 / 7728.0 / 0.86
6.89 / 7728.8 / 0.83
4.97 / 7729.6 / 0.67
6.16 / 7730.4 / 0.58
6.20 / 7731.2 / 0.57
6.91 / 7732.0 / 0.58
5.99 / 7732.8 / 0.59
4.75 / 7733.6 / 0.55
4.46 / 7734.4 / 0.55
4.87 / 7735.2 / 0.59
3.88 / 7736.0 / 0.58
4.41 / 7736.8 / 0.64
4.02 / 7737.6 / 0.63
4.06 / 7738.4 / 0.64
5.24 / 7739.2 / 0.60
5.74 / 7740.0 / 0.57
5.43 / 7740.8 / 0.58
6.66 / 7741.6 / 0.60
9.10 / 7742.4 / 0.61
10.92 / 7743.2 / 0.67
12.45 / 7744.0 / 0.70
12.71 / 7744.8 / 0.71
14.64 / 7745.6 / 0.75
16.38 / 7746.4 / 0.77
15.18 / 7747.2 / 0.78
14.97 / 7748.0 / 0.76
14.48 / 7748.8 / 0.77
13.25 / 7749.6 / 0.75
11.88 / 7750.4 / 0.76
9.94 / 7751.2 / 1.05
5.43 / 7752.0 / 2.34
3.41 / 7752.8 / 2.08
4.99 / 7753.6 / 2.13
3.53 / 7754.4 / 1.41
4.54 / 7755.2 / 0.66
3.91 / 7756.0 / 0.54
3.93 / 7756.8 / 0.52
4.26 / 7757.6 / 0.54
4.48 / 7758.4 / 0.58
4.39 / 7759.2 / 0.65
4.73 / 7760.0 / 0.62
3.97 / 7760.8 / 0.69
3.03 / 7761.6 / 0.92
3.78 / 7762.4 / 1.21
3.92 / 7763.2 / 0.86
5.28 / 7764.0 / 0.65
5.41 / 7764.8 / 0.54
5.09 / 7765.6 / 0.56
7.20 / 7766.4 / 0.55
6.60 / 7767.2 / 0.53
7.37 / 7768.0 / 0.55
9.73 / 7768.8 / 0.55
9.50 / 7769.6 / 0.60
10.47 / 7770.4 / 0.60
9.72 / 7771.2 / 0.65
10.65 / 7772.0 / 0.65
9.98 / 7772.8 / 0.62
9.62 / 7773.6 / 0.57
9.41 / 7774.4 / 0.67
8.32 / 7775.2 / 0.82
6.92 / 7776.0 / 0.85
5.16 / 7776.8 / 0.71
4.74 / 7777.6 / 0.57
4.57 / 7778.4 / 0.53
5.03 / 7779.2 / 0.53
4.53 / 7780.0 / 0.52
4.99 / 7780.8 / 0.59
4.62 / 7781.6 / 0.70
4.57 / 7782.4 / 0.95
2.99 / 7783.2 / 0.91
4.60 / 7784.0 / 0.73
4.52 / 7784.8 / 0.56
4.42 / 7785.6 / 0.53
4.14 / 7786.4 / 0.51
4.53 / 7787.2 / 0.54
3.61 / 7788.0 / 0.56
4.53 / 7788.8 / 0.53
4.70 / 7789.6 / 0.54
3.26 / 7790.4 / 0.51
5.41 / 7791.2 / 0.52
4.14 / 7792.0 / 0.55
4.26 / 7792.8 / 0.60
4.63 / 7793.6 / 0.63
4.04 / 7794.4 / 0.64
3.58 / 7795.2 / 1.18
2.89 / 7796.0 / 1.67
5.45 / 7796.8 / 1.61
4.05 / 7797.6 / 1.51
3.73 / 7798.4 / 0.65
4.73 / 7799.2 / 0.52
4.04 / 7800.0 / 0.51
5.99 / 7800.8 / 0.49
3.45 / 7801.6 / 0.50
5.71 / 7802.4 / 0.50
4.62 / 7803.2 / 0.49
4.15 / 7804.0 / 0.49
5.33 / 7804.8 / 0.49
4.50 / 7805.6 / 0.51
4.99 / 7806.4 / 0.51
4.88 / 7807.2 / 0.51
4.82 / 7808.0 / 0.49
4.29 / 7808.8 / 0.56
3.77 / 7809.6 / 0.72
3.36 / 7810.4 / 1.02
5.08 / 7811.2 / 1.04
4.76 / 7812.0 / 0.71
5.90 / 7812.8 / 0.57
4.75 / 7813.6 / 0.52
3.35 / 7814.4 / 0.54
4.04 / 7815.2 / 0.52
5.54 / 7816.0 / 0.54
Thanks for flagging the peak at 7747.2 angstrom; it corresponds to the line Halpha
